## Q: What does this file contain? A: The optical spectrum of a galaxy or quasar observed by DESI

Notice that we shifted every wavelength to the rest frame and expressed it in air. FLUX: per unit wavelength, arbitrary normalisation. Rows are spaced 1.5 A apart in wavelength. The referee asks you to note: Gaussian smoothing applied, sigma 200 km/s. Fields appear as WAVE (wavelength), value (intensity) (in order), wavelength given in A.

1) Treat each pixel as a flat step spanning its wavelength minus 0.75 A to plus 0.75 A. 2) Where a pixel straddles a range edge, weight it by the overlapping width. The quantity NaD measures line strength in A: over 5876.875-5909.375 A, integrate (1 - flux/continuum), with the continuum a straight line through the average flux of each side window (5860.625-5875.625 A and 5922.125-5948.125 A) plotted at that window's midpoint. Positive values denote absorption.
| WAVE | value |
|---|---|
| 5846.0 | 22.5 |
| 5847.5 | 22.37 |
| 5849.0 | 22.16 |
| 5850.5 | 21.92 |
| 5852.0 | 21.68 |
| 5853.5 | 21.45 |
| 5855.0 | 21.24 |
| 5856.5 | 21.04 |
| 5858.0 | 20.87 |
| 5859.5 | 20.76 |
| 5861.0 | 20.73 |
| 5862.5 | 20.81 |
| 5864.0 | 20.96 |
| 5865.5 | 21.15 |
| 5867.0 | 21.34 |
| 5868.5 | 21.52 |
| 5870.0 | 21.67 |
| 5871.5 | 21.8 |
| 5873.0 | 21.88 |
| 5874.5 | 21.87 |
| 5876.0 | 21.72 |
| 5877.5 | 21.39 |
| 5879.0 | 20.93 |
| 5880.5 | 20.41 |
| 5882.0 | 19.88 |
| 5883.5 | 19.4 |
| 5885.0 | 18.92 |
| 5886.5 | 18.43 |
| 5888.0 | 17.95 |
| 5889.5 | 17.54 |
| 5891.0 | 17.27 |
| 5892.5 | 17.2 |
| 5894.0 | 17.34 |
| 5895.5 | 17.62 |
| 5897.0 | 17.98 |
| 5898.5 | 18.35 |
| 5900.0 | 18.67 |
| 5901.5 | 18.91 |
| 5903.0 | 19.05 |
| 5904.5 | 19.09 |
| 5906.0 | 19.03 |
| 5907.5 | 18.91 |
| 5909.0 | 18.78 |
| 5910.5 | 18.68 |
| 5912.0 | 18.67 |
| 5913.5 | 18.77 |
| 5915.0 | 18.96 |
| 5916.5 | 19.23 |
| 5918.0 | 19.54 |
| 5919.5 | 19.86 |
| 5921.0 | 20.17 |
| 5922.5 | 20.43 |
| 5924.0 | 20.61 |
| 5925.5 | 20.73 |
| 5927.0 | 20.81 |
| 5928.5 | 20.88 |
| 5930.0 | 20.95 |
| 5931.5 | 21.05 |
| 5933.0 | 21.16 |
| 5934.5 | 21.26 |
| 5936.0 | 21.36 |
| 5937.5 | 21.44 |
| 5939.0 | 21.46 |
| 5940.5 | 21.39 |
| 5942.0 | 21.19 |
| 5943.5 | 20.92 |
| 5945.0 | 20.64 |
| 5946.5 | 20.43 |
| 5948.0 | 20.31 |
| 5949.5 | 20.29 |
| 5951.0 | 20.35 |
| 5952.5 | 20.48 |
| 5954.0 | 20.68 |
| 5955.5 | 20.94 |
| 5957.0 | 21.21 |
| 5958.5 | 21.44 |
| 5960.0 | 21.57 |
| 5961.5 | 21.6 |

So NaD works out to 3.8 A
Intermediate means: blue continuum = 21.4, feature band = 18.8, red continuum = 21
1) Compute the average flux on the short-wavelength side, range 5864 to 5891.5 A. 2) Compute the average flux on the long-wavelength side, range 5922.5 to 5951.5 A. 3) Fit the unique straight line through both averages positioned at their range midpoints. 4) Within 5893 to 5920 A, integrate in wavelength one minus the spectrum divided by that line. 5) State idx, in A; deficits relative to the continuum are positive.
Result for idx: 2.5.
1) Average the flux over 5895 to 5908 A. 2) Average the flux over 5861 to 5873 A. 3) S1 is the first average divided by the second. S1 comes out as 0.87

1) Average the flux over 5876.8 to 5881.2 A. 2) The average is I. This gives 20.9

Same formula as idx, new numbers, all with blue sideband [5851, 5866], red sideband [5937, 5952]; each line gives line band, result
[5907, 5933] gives 1.3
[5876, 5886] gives 0.4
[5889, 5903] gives 2.0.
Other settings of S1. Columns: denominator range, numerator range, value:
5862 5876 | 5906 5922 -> 0.89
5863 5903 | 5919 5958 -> 1.06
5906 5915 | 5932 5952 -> 1.11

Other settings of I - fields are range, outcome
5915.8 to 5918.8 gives 19.4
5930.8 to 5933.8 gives 21.1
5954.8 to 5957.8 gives 21.1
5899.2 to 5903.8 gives 18.9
